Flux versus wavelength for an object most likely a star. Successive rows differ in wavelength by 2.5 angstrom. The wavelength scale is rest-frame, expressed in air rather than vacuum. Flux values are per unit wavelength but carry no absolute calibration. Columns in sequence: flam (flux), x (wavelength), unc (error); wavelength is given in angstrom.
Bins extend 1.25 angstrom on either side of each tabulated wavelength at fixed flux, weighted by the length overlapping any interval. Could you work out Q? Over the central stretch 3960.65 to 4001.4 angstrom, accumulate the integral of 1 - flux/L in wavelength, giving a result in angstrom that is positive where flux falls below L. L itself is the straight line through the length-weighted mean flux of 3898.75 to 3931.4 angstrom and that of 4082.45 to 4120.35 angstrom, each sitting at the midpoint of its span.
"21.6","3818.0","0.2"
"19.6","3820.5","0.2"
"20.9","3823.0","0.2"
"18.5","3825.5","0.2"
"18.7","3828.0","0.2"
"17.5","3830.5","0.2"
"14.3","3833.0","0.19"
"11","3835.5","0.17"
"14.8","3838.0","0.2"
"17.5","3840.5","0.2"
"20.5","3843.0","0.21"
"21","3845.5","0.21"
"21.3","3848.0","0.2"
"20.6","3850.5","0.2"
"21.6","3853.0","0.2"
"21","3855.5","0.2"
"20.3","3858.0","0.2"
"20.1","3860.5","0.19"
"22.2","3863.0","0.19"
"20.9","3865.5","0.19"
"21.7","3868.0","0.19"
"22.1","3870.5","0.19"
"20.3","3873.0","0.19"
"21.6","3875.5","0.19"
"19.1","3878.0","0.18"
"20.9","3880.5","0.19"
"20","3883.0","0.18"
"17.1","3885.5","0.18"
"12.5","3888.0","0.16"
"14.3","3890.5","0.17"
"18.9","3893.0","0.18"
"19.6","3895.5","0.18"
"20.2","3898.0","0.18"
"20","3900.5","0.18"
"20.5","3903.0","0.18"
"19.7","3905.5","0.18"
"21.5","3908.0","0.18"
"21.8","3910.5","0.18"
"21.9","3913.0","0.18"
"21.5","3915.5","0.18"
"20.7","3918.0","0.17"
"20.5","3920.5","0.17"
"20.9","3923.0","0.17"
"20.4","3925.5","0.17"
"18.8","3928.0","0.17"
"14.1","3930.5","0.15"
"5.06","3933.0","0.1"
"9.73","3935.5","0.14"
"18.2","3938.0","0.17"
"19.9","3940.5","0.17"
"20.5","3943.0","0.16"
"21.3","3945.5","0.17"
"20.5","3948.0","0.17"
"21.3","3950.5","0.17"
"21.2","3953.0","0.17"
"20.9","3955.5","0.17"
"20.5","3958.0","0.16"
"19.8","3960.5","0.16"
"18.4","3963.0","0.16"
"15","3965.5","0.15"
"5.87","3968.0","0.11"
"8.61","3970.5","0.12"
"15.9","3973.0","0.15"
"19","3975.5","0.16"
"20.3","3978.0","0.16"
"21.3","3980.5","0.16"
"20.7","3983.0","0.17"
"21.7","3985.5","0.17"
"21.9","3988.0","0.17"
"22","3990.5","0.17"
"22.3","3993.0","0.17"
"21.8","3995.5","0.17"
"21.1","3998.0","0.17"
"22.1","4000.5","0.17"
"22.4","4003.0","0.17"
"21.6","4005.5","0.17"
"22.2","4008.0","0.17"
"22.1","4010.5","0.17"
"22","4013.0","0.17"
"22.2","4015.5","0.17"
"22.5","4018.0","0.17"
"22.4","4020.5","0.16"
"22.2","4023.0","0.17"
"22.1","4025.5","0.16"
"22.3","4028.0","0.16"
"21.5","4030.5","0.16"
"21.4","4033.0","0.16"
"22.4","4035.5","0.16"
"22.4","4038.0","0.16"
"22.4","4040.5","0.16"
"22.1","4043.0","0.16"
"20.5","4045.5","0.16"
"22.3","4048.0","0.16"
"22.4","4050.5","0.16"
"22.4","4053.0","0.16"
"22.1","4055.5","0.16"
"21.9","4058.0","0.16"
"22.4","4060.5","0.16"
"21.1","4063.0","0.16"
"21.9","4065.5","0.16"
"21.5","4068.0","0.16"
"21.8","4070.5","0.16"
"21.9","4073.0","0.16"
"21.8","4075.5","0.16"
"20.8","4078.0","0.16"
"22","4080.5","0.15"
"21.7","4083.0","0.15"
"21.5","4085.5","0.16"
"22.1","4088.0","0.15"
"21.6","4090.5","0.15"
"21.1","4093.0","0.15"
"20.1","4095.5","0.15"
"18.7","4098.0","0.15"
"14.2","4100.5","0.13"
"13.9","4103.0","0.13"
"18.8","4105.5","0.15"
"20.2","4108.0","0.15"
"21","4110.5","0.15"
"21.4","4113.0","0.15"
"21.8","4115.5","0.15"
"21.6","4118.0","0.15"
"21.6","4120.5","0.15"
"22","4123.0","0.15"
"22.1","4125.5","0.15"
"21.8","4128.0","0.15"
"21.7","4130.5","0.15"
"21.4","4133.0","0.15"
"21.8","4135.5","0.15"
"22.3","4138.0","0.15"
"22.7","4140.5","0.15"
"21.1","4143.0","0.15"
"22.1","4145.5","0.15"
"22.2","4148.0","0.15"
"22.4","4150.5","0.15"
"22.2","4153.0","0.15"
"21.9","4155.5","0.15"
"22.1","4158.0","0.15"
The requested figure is 3.09 angstrom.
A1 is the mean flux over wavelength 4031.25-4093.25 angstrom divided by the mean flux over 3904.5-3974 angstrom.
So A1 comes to 1.21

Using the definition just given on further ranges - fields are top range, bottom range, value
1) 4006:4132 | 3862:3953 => 1.11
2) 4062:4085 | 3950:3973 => 1.30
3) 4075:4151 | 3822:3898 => 1.10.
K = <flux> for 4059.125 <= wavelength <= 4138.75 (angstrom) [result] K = 20.9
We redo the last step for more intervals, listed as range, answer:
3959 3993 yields 17.9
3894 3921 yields 20.7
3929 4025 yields 19.2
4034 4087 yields 21.9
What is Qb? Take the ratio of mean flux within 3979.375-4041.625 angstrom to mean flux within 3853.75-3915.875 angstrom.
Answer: 1.10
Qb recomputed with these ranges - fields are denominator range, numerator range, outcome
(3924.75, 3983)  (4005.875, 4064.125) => 1.28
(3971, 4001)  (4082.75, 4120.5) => 0.97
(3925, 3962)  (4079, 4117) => 1.11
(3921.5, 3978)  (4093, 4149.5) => 1.20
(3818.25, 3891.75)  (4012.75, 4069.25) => 1.15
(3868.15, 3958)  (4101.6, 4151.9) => 1.11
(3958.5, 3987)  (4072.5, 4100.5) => 1.22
